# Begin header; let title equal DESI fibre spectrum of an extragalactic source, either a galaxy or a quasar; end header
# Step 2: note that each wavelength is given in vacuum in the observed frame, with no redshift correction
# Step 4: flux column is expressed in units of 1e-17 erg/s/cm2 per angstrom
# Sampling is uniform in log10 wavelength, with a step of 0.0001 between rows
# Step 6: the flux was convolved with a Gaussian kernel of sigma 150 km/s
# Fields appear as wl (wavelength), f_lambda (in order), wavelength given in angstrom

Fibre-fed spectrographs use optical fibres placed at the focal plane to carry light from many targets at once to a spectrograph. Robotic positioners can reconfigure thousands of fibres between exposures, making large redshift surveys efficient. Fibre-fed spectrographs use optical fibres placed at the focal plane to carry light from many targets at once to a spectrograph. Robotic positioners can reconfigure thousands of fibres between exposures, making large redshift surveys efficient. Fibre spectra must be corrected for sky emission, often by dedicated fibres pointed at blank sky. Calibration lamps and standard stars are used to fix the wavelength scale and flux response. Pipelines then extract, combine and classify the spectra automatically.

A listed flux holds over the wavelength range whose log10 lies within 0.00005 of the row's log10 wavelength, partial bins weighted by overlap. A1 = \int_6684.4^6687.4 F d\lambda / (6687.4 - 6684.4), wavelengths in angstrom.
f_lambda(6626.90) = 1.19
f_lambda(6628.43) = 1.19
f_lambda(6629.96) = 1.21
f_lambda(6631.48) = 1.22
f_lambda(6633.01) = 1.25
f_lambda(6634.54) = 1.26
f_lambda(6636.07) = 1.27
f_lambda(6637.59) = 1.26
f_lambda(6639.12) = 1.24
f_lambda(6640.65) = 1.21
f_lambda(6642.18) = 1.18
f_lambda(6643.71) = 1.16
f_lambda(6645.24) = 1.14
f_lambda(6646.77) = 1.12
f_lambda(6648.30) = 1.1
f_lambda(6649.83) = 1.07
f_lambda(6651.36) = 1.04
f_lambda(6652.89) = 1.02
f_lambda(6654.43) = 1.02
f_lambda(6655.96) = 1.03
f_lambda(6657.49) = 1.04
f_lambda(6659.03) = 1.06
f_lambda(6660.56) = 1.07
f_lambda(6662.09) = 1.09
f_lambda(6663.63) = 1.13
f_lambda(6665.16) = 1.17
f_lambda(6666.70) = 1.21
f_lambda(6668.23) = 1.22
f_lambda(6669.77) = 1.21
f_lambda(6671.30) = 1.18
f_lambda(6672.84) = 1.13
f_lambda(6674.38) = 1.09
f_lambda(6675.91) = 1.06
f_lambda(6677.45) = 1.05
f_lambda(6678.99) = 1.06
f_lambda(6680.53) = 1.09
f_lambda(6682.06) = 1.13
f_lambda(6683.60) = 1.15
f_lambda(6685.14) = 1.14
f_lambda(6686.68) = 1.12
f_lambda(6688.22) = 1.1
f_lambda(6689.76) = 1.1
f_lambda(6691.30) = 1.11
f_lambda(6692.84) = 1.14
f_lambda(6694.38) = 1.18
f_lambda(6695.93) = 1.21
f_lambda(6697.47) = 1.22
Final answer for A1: 1.13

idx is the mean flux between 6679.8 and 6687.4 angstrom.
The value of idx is 1.13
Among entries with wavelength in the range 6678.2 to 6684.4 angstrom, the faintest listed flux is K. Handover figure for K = 1.06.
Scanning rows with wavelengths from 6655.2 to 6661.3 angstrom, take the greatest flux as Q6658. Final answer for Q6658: 1.07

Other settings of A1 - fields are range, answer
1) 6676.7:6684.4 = 1.1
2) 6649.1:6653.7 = 1.04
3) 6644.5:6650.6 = 1.11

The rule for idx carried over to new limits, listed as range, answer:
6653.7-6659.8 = 1.04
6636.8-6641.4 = 1.24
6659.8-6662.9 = 1.08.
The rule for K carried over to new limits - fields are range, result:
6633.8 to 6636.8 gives 1.26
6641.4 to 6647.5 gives 1.12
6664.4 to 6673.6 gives 1.13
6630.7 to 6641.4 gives 1.21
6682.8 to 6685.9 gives 1.14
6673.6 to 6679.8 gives 1.05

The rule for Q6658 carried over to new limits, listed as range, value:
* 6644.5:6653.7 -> 1.14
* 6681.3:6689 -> 1.15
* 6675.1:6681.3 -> 1.09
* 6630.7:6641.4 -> 1.27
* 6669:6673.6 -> 1.21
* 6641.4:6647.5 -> 1.18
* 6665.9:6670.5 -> 1.22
